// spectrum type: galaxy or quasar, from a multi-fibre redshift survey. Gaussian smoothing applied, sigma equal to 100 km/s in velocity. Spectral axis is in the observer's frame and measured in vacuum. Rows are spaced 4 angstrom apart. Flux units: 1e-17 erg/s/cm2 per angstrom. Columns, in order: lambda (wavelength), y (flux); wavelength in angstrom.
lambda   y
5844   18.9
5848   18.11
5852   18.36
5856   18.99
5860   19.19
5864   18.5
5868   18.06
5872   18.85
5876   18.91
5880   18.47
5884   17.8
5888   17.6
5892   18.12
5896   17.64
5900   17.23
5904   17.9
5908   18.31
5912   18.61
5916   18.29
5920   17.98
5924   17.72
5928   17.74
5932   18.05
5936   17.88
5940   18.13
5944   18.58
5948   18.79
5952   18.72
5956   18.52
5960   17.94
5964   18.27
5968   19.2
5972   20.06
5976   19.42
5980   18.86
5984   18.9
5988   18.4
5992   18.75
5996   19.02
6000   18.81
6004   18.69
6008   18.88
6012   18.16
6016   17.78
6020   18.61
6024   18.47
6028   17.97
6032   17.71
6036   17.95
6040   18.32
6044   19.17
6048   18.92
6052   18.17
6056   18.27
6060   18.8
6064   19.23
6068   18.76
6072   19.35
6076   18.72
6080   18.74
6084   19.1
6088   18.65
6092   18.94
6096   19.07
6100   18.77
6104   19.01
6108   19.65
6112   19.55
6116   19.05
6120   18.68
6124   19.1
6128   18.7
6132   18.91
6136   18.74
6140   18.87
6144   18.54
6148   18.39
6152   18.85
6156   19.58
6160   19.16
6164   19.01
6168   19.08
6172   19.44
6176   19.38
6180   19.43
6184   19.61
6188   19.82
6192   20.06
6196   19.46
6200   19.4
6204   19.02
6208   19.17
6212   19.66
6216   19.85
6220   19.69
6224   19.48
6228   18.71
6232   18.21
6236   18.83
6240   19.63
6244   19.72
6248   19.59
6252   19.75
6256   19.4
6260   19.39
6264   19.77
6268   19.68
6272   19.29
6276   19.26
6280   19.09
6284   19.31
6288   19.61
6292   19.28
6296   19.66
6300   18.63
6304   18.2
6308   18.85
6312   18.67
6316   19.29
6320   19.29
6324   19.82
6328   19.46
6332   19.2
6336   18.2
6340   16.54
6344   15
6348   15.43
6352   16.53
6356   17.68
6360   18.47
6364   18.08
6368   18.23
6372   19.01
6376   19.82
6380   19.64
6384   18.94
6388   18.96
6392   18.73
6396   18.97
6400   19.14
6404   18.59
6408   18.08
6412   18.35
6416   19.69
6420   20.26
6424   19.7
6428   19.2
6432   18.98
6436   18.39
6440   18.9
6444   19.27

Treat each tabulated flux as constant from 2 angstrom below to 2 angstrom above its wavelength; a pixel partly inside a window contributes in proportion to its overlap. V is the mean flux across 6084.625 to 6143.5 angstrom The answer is 19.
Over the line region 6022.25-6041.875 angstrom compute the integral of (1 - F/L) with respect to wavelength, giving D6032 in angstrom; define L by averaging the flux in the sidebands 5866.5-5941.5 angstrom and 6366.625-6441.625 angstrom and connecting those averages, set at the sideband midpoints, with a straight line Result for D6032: 0.26 angstrom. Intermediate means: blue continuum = 18.1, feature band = 18.1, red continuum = 19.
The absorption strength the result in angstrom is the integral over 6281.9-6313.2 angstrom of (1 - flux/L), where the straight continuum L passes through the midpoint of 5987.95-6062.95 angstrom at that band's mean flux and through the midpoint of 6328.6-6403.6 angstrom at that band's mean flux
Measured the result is -1.4 angstrom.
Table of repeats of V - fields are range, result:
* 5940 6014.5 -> 18.8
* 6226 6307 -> 19.2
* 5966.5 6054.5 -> 18.6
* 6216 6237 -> 19.1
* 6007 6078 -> 18.5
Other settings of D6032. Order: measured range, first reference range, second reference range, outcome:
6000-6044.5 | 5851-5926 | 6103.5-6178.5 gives 0.8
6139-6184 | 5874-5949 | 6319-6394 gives -2.3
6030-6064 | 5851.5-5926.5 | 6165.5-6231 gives 0.7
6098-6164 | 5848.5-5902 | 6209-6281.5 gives 0.3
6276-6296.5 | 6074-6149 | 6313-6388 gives -1.0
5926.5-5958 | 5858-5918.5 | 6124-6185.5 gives 0.1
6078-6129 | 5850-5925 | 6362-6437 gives -1.2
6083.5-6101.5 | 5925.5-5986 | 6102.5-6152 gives 0.0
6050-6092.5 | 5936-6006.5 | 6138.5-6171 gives 0.2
